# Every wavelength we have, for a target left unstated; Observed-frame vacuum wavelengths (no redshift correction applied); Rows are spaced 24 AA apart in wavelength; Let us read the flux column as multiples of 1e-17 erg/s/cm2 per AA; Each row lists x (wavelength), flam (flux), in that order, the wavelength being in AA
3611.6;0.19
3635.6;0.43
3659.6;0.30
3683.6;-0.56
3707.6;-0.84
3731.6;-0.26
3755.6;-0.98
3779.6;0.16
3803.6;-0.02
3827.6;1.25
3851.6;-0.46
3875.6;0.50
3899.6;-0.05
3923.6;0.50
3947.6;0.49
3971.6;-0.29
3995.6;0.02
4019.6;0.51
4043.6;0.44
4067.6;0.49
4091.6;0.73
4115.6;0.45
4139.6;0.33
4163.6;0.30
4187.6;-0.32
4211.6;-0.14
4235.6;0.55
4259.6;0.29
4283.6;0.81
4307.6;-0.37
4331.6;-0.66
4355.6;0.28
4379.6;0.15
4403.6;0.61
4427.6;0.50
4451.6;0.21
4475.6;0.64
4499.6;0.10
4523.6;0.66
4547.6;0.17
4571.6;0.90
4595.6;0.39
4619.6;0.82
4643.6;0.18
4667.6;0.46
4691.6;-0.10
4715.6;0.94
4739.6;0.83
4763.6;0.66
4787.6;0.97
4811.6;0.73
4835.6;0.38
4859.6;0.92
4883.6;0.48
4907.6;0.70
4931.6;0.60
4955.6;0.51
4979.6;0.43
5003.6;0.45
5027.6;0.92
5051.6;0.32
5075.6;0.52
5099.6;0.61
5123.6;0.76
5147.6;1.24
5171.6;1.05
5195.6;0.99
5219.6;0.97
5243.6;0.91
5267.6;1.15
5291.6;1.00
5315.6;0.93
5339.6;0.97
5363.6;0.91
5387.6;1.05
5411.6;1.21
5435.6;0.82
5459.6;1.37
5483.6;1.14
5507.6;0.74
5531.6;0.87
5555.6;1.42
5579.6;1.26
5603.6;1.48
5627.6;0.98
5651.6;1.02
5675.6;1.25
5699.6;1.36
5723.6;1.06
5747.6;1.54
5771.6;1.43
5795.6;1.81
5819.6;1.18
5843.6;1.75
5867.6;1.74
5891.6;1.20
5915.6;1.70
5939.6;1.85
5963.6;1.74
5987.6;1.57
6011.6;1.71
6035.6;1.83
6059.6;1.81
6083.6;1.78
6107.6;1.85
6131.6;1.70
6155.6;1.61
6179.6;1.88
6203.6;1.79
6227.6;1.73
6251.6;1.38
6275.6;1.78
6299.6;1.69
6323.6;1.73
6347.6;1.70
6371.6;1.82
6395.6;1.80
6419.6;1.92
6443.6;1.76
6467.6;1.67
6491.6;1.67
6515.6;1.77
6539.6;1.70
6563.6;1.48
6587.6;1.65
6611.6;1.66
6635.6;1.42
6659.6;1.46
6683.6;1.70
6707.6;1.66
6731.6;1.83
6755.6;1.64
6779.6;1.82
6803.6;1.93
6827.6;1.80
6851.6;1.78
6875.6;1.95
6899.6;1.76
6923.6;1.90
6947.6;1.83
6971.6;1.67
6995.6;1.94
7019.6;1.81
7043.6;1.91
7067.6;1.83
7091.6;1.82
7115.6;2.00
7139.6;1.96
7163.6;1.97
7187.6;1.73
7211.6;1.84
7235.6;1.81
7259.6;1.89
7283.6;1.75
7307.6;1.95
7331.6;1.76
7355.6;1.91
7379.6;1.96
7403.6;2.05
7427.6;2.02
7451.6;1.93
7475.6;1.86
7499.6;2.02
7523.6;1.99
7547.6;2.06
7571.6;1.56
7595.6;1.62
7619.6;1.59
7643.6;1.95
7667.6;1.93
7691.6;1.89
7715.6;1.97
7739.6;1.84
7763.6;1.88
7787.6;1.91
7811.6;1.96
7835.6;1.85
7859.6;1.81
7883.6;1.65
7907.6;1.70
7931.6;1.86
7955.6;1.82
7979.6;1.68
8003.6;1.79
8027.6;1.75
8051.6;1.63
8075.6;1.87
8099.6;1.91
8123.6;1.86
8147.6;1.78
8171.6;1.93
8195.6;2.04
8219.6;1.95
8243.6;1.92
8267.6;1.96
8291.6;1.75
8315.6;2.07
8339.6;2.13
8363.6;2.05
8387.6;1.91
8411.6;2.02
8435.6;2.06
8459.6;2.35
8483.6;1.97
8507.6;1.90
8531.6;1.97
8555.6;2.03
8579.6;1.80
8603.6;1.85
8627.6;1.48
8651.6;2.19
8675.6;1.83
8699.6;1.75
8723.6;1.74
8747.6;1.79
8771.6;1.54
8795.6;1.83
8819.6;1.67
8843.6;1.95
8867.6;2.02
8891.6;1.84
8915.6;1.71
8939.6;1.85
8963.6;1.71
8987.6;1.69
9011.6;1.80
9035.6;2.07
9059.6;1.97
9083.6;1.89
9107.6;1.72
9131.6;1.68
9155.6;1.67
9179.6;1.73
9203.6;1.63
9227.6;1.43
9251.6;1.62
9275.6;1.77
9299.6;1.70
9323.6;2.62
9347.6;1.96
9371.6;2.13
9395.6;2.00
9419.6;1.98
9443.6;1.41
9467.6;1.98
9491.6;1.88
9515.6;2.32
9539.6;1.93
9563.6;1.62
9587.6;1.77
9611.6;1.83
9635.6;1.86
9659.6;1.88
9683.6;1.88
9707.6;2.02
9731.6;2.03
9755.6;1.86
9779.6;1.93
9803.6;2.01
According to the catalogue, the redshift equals 0.28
